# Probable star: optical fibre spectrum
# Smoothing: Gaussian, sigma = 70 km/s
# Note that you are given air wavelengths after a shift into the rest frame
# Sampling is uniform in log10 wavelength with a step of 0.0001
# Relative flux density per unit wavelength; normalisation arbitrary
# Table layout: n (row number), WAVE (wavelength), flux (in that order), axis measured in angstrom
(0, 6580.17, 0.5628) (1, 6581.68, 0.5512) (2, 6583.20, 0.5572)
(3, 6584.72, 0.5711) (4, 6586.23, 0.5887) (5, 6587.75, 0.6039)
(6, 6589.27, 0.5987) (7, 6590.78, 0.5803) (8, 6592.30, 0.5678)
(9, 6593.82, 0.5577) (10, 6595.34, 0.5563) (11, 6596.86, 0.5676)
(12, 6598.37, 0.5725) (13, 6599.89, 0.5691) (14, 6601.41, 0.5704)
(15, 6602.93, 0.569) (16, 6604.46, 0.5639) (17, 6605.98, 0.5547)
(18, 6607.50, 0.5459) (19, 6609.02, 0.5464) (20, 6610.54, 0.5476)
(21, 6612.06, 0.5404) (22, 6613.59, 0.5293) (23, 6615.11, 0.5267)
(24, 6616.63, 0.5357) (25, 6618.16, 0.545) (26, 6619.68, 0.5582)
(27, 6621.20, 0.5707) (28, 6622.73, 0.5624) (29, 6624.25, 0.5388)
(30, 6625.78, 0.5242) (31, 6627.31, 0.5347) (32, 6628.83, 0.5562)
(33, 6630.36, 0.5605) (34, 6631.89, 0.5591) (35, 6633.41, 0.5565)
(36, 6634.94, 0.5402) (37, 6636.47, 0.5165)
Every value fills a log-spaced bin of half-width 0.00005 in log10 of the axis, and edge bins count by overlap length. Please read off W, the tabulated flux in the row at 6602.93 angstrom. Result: 0.569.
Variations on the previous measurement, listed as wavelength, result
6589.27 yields 0.5987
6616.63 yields 0.5357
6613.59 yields 0.5293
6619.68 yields 0.5582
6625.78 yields 0.5242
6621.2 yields 0.5707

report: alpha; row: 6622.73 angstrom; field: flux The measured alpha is 0.5624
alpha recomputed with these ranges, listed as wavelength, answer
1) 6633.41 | 0.5565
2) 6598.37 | 0.5725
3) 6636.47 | 0.5165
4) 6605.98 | 0.5547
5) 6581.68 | 0.5512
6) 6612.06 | 0.5404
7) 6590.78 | 0.5803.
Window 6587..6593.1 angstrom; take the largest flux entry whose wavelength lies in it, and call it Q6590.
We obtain 0.6039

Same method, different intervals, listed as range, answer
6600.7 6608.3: 0.5704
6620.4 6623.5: 0.5707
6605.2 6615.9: 0.5547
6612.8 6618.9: 0.545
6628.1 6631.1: 0.5605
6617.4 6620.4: 0.5582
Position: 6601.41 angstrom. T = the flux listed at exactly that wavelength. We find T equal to 0.5704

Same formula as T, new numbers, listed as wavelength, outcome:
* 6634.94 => 0.5402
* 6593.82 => 0.5577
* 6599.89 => 0.5691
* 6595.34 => 0.5563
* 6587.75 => 0.6039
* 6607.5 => 0.5459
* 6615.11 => 0.5267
